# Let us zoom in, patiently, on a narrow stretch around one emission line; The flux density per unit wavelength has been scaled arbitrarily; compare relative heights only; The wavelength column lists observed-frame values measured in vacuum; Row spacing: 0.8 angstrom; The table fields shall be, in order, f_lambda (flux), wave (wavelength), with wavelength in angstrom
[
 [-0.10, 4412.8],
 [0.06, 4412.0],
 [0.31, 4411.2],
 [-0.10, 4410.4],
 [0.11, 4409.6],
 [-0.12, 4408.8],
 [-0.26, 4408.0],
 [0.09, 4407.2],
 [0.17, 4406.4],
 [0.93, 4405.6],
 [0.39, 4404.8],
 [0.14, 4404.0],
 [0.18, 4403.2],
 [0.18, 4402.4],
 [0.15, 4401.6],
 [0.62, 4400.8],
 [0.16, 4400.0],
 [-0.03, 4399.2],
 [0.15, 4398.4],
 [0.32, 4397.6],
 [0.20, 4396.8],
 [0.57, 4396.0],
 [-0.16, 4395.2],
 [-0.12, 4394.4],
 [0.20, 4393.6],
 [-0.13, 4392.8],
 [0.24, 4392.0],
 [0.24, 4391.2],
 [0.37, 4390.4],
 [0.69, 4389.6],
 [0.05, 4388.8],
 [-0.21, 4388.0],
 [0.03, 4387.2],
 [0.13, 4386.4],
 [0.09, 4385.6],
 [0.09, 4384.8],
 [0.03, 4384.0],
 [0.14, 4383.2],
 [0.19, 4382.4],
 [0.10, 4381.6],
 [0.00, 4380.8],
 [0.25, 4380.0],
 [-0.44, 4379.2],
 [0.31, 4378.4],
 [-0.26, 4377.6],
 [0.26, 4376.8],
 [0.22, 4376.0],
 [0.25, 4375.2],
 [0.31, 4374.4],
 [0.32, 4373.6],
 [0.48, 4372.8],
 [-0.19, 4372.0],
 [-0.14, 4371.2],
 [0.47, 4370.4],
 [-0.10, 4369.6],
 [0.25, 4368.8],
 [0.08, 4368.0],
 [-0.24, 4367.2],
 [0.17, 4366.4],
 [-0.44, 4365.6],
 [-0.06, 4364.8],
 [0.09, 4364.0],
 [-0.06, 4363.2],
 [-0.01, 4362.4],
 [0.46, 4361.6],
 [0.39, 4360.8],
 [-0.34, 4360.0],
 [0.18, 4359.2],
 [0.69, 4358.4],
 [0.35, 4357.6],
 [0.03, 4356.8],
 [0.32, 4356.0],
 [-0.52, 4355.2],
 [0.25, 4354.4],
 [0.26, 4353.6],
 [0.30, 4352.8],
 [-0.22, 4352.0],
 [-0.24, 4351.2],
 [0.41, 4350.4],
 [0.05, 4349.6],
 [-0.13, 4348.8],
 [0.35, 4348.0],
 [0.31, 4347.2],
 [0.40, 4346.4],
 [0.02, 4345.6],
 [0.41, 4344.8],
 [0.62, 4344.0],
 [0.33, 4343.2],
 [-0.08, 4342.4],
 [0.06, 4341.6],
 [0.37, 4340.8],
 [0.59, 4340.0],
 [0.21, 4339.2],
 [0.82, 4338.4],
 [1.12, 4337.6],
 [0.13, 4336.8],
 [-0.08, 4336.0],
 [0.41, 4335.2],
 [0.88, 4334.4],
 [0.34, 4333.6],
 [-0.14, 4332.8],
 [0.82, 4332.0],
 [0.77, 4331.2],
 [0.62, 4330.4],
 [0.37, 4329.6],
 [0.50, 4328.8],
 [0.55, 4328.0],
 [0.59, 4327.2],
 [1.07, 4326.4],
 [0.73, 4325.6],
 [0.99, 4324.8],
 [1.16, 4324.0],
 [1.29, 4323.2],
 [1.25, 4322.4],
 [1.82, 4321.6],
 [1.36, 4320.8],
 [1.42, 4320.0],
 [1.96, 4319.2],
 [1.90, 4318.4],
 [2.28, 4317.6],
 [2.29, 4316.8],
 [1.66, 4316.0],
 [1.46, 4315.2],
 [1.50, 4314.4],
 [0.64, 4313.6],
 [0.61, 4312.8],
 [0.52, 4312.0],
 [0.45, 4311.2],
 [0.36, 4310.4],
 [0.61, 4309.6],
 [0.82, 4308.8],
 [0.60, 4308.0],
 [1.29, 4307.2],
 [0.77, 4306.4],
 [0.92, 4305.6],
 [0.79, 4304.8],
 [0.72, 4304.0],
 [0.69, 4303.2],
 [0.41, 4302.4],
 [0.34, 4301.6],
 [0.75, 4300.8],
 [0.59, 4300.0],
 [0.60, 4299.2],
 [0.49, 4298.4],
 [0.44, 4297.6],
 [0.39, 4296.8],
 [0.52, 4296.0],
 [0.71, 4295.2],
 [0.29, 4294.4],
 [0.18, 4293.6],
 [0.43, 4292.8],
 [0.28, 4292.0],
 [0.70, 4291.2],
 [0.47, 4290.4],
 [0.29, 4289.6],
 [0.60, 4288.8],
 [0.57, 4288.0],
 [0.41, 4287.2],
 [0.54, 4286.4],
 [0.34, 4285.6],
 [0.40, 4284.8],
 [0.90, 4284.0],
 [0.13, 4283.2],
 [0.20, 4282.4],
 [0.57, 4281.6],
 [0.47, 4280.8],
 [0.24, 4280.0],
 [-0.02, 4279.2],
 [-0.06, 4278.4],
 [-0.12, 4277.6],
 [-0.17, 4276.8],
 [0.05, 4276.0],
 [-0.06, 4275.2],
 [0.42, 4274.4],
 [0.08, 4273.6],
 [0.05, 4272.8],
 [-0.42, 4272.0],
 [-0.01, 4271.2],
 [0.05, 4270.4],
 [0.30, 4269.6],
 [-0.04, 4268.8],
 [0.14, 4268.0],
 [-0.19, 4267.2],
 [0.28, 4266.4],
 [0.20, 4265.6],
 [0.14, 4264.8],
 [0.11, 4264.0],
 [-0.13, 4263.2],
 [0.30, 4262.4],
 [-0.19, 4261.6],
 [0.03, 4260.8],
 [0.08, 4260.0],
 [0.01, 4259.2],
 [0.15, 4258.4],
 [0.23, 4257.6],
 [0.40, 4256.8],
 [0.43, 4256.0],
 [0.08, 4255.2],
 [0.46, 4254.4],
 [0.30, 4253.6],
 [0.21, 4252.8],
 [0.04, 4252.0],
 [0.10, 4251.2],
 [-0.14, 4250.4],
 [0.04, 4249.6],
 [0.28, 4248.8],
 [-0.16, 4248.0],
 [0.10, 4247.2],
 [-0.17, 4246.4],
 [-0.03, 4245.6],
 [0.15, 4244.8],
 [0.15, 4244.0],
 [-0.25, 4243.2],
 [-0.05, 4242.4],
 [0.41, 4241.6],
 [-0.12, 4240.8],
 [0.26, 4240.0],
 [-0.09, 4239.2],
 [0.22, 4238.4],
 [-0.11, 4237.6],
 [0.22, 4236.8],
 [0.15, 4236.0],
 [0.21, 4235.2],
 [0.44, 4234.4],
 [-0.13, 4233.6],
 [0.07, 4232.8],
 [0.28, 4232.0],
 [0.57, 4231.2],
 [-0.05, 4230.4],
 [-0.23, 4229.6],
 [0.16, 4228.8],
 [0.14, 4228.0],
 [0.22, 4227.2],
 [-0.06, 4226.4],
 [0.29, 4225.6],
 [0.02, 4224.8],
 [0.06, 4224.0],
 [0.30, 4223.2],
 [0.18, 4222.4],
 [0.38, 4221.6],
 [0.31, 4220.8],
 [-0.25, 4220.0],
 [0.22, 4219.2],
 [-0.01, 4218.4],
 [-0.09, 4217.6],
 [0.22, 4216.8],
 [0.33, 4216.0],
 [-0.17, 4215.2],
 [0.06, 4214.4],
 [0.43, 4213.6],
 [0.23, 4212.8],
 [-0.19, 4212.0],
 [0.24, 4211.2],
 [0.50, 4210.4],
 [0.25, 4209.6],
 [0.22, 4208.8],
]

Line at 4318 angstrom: Lyman alpha 1216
